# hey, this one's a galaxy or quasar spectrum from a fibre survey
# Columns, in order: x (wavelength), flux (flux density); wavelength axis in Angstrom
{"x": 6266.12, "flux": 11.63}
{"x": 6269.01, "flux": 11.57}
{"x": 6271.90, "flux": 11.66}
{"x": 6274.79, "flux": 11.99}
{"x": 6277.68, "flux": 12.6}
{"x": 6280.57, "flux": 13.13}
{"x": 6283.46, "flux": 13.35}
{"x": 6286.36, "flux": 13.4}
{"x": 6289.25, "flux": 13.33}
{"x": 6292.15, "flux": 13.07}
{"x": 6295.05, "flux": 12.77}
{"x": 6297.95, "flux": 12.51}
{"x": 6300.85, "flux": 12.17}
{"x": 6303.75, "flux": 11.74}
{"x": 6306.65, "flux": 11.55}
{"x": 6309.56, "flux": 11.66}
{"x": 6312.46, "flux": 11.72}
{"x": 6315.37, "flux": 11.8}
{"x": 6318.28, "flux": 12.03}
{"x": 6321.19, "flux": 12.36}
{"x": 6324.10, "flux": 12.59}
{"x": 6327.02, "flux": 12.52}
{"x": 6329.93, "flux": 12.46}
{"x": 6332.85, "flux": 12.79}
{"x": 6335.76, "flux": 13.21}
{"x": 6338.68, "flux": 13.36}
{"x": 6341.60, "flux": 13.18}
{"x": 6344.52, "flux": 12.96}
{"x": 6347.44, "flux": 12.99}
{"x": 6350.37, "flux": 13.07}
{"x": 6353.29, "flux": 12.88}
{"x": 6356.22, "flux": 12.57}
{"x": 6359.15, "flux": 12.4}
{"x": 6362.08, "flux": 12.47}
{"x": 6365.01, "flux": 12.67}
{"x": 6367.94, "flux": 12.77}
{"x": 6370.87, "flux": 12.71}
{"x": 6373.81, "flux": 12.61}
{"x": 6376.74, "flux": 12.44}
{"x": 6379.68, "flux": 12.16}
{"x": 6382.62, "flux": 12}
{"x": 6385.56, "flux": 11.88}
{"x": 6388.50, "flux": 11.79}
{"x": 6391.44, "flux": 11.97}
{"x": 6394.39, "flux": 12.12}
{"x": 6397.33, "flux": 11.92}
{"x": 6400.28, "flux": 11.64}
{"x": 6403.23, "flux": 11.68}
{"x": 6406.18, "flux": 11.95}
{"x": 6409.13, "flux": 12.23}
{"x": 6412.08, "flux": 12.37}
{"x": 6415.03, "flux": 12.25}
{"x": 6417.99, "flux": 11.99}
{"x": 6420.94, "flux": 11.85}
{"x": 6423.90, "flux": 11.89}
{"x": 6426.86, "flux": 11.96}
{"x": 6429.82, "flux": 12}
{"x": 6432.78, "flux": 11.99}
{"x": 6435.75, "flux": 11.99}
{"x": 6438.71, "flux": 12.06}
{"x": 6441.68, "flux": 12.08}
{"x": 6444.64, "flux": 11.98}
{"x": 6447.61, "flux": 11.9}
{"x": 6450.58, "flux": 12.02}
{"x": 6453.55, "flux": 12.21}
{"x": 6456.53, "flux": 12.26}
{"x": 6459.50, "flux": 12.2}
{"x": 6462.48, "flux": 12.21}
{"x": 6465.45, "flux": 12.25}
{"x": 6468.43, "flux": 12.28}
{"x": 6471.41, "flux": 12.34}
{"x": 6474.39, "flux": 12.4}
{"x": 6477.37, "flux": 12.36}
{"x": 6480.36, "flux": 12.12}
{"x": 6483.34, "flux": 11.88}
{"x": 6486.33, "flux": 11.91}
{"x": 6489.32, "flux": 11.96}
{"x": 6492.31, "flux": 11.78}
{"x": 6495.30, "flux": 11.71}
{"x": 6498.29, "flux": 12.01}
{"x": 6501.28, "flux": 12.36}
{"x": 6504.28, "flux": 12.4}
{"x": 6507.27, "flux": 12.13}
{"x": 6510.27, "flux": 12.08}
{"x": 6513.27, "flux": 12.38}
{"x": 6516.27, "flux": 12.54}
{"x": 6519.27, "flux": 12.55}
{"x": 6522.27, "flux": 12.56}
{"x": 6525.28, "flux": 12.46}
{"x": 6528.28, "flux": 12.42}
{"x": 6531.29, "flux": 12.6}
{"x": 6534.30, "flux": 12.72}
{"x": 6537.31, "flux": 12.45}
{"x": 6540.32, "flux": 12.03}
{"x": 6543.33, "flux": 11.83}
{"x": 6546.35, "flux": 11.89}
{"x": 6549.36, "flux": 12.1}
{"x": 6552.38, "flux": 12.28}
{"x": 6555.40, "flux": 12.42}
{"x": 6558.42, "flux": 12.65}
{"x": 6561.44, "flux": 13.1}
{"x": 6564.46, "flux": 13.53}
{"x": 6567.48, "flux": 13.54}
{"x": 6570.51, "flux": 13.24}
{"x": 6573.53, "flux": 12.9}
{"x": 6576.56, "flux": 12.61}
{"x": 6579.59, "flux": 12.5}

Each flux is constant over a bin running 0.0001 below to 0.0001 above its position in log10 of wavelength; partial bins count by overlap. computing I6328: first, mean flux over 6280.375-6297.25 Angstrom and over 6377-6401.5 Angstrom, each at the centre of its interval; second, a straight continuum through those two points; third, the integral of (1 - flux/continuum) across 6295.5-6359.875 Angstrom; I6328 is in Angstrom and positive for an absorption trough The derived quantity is 1.0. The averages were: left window 13.1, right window 12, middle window 12.5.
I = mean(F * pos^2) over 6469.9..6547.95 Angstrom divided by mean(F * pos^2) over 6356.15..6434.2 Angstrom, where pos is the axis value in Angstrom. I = 1.0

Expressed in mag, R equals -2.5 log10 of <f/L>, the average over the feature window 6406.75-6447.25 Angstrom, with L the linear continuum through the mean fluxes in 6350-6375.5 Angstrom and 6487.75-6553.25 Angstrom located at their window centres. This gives 0.04 mag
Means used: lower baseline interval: 12.7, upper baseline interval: 12.2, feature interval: 12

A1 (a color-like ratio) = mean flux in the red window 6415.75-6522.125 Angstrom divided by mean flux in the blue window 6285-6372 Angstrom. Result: 1.0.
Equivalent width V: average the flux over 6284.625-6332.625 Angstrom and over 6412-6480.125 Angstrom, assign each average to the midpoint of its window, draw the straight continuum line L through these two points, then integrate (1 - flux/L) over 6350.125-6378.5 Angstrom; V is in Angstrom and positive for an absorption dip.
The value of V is -0.85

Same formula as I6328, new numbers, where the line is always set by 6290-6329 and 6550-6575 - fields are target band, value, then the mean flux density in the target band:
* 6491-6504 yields 0.8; 12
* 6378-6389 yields 0.4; 12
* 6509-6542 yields 1.0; 12.4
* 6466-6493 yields 1.2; 12.1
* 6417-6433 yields 0.8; 11.9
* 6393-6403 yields 0.5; 11.9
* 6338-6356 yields -1.0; 13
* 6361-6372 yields -0.3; 12.7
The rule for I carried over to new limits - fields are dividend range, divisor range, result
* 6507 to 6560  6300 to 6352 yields 1.06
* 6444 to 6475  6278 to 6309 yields 1.01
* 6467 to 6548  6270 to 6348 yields 1.04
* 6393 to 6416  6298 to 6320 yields 1.04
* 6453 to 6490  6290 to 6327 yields 1.05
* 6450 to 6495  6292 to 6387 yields 1.01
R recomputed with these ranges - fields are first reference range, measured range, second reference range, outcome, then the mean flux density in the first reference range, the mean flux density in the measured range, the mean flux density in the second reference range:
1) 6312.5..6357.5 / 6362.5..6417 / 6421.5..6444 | 0.01 mag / 12.7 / 12.2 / 12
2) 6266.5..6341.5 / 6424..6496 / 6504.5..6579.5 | 0.04 mag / 12.5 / 12.1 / 12.5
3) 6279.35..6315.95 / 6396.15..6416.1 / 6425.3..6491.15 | 0.02 mag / 12.5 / 12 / 12.1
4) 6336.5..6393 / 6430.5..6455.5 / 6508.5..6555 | 0.04 mag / 12.6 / 12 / 12.3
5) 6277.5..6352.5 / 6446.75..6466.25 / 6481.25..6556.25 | 0.02 mag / 12.6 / 12.2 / 12.2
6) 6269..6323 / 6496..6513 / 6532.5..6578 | 0.03 mag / 12.4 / 12.2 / 12.6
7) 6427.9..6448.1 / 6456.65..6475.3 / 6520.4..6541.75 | -0.01 mag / 12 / 12.3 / 12.5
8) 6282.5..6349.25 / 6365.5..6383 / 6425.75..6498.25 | -0.01 mag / 12.6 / 12.5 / 12.1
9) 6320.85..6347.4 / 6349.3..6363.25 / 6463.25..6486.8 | 0.01 mag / 12.9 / 12.7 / 12.2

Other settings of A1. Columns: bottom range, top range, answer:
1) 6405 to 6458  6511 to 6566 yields 1.03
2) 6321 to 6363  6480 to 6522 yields 0.95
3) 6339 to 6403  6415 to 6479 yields 0.97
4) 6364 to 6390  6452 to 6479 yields 1.00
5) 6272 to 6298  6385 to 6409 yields 0.92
